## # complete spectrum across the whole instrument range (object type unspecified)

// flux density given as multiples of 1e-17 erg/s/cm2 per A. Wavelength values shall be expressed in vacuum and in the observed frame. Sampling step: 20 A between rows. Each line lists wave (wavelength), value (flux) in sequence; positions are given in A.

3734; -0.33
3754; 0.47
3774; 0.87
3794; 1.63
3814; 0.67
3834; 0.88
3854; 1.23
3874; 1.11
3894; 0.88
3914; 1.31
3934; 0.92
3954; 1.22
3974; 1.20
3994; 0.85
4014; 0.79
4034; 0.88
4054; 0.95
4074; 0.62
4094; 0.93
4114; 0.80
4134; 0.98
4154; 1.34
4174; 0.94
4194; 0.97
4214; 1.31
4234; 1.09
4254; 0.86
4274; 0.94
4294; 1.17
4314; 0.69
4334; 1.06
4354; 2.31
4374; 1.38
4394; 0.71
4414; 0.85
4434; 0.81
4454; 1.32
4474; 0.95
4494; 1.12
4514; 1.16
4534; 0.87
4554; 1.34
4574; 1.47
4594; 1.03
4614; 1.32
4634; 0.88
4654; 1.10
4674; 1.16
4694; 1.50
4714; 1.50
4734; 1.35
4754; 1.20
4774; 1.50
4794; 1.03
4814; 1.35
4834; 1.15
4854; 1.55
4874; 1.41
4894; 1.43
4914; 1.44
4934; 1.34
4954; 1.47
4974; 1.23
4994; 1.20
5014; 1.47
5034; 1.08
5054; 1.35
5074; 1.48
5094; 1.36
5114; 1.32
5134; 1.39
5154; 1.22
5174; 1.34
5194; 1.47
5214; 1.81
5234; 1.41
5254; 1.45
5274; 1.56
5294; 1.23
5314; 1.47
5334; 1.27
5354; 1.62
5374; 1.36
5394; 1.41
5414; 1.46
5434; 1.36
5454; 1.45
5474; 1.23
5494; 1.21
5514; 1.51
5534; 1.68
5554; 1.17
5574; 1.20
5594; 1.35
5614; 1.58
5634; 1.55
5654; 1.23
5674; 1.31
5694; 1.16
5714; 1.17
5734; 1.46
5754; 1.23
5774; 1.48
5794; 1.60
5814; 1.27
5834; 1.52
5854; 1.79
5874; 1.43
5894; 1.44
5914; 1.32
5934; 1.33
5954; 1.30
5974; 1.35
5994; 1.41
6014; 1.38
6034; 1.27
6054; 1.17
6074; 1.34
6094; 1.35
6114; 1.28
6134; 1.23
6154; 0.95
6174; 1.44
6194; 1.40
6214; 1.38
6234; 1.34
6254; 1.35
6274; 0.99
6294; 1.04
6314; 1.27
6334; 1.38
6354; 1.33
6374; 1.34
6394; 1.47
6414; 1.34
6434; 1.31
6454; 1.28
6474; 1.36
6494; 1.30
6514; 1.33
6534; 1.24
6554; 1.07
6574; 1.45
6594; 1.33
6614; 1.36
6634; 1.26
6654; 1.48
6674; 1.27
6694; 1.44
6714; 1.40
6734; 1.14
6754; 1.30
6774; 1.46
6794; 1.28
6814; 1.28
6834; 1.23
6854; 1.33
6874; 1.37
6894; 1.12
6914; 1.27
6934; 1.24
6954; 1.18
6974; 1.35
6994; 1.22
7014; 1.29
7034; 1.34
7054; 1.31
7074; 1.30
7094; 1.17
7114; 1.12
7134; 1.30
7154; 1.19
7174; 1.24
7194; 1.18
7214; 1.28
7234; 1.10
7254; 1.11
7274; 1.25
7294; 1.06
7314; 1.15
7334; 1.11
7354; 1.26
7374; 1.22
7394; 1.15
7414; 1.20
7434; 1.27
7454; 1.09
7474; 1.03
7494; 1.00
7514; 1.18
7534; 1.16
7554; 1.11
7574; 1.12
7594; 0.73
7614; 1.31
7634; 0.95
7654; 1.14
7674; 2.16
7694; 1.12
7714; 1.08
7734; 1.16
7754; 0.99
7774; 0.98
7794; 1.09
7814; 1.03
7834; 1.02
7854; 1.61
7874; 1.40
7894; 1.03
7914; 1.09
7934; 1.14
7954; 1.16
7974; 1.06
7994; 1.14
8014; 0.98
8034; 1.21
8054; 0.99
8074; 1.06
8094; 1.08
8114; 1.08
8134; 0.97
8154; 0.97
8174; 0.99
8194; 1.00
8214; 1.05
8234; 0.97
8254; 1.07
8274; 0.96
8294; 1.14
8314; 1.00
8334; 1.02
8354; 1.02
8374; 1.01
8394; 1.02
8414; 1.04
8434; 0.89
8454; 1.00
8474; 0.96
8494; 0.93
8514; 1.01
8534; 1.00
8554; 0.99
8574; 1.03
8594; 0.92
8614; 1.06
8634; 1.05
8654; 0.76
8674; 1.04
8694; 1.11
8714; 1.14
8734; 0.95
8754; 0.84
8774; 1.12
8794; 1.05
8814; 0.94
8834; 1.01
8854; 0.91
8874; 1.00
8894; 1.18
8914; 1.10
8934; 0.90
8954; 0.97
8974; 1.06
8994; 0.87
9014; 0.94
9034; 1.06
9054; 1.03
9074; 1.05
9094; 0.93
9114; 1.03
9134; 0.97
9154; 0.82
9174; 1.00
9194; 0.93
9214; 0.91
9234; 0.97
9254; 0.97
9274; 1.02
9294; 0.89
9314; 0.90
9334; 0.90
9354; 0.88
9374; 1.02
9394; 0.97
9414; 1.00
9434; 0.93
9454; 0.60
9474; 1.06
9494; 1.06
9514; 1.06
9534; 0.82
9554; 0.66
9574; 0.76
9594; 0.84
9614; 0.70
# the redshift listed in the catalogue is 0.168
